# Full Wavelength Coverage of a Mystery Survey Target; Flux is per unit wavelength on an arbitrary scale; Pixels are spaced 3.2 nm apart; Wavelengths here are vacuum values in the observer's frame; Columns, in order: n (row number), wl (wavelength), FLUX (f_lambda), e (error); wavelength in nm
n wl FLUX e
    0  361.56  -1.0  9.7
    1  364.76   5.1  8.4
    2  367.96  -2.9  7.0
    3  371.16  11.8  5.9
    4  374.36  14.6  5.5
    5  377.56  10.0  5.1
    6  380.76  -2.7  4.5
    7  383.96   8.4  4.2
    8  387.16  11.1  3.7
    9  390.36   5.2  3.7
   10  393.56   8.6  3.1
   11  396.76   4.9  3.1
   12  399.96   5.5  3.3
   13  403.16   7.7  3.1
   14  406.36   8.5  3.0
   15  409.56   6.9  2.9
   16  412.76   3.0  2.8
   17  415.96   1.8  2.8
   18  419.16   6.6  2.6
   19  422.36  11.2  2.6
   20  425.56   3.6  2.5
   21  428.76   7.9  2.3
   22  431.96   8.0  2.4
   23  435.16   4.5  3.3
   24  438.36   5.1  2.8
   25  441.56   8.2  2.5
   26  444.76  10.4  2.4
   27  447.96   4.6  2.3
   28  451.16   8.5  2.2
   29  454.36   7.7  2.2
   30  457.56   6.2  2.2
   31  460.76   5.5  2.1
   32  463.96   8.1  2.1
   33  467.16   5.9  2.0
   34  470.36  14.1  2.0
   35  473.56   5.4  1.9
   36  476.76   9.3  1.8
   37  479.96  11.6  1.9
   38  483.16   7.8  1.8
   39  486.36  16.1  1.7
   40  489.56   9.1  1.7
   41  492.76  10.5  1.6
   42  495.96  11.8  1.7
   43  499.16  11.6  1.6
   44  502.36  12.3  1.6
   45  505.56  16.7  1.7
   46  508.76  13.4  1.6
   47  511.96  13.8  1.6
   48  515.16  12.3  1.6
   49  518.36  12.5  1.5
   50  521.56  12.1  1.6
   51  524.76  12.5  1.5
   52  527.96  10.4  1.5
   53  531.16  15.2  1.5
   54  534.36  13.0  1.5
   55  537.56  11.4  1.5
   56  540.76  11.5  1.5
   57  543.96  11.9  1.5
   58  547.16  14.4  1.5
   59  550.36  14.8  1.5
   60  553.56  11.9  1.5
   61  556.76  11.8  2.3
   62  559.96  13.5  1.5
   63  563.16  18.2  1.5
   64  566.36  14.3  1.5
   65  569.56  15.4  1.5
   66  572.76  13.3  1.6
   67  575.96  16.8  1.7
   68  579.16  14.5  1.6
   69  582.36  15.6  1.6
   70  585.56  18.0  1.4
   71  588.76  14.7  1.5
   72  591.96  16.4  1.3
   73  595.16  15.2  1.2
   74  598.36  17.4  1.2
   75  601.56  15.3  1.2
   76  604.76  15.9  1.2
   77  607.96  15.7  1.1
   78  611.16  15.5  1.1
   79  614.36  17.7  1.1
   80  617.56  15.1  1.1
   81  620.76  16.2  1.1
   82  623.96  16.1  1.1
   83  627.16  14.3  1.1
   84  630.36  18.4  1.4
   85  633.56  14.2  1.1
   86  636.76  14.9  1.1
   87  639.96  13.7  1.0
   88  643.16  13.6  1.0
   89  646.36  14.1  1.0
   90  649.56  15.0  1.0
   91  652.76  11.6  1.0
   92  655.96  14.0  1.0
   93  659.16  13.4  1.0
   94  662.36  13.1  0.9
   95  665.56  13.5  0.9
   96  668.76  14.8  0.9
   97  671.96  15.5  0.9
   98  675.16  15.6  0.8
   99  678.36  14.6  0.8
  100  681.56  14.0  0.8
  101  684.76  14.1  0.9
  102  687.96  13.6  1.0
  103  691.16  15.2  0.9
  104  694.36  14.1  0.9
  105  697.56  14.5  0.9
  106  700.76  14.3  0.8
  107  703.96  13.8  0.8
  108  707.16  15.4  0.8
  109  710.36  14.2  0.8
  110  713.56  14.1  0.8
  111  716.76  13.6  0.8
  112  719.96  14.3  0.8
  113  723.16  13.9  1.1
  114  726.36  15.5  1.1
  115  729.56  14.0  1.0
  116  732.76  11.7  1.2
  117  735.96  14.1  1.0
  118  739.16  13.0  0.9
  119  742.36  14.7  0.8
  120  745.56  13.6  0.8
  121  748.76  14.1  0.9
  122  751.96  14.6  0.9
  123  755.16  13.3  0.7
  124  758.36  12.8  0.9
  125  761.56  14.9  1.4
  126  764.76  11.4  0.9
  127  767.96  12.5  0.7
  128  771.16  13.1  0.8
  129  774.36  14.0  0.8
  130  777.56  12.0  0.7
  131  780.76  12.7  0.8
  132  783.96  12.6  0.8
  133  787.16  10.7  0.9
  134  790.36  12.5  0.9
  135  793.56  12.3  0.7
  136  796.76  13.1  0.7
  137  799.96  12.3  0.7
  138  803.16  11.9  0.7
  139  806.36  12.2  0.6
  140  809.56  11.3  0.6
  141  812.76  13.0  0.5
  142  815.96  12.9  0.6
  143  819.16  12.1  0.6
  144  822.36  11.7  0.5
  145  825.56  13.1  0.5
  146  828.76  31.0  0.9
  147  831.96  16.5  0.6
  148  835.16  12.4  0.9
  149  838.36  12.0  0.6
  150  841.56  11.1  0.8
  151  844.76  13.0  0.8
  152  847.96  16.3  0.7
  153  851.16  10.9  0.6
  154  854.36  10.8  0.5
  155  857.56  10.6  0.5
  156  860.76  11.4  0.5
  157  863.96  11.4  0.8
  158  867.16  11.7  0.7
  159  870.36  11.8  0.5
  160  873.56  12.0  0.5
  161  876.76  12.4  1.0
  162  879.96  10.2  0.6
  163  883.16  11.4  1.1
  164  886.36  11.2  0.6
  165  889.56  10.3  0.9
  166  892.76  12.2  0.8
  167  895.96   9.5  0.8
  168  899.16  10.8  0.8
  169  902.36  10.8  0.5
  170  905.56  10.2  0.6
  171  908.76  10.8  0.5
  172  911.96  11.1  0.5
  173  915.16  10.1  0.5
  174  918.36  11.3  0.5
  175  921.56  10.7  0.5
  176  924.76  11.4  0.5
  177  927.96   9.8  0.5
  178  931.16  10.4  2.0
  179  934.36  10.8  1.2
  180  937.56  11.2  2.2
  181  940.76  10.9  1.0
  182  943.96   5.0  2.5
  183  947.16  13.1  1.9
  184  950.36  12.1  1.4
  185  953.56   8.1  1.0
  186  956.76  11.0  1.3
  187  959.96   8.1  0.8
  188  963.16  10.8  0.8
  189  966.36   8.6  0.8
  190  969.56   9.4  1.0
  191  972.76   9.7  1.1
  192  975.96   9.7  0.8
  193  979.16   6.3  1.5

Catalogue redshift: 0.261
